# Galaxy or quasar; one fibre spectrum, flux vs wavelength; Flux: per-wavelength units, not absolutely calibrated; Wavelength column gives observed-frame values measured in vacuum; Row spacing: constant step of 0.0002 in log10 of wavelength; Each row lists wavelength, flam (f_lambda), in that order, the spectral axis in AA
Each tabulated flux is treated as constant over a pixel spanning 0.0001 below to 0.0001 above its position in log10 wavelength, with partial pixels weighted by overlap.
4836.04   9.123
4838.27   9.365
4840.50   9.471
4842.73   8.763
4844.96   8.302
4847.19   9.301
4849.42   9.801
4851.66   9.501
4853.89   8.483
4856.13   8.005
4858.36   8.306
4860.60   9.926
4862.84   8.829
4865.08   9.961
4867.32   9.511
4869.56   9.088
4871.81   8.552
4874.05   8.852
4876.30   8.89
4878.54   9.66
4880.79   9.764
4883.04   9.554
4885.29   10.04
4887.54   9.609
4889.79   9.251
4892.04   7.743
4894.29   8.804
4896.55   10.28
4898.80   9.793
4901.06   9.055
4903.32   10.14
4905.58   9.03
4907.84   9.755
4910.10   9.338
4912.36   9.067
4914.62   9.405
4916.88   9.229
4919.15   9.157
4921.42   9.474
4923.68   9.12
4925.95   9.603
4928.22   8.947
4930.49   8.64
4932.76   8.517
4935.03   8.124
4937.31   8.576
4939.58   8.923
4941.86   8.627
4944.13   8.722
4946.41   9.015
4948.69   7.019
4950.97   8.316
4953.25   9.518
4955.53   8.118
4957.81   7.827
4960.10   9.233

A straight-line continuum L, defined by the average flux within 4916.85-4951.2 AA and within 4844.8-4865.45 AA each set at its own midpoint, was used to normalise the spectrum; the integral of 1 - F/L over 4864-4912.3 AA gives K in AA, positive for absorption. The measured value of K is -2.4 AA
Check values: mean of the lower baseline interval 9.04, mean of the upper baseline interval 8.74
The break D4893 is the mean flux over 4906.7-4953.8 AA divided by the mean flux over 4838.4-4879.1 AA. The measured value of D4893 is 0.98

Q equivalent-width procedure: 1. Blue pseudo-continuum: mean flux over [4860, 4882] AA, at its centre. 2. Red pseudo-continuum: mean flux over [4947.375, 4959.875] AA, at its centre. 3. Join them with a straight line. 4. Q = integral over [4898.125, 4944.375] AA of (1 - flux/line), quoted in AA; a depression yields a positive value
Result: -2.4 AA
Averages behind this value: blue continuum 9.29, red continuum 8.25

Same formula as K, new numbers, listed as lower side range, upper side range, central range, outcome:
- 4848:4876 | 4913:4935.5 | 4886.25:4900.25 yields -0.3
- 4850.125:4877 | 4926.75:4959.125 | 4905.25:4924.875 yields -1.4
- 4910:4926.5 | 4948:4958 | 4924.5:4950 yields 0.3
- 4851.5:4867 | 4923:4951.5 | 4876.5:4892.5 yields -1.0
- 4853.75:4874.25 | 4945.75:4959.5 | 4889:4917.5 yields -2.0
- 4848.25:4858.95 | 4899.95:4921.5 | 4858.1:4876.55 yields -0.4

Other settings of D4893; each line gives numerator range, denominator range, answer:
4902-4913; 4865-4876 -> 1.04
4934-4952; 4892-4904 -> 0.89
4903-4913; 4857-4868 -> 1.02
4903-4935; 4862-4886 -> 0.98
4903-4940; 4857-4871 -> 0.99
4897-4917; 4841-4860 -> 1.07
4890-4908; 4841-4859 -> 1.05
